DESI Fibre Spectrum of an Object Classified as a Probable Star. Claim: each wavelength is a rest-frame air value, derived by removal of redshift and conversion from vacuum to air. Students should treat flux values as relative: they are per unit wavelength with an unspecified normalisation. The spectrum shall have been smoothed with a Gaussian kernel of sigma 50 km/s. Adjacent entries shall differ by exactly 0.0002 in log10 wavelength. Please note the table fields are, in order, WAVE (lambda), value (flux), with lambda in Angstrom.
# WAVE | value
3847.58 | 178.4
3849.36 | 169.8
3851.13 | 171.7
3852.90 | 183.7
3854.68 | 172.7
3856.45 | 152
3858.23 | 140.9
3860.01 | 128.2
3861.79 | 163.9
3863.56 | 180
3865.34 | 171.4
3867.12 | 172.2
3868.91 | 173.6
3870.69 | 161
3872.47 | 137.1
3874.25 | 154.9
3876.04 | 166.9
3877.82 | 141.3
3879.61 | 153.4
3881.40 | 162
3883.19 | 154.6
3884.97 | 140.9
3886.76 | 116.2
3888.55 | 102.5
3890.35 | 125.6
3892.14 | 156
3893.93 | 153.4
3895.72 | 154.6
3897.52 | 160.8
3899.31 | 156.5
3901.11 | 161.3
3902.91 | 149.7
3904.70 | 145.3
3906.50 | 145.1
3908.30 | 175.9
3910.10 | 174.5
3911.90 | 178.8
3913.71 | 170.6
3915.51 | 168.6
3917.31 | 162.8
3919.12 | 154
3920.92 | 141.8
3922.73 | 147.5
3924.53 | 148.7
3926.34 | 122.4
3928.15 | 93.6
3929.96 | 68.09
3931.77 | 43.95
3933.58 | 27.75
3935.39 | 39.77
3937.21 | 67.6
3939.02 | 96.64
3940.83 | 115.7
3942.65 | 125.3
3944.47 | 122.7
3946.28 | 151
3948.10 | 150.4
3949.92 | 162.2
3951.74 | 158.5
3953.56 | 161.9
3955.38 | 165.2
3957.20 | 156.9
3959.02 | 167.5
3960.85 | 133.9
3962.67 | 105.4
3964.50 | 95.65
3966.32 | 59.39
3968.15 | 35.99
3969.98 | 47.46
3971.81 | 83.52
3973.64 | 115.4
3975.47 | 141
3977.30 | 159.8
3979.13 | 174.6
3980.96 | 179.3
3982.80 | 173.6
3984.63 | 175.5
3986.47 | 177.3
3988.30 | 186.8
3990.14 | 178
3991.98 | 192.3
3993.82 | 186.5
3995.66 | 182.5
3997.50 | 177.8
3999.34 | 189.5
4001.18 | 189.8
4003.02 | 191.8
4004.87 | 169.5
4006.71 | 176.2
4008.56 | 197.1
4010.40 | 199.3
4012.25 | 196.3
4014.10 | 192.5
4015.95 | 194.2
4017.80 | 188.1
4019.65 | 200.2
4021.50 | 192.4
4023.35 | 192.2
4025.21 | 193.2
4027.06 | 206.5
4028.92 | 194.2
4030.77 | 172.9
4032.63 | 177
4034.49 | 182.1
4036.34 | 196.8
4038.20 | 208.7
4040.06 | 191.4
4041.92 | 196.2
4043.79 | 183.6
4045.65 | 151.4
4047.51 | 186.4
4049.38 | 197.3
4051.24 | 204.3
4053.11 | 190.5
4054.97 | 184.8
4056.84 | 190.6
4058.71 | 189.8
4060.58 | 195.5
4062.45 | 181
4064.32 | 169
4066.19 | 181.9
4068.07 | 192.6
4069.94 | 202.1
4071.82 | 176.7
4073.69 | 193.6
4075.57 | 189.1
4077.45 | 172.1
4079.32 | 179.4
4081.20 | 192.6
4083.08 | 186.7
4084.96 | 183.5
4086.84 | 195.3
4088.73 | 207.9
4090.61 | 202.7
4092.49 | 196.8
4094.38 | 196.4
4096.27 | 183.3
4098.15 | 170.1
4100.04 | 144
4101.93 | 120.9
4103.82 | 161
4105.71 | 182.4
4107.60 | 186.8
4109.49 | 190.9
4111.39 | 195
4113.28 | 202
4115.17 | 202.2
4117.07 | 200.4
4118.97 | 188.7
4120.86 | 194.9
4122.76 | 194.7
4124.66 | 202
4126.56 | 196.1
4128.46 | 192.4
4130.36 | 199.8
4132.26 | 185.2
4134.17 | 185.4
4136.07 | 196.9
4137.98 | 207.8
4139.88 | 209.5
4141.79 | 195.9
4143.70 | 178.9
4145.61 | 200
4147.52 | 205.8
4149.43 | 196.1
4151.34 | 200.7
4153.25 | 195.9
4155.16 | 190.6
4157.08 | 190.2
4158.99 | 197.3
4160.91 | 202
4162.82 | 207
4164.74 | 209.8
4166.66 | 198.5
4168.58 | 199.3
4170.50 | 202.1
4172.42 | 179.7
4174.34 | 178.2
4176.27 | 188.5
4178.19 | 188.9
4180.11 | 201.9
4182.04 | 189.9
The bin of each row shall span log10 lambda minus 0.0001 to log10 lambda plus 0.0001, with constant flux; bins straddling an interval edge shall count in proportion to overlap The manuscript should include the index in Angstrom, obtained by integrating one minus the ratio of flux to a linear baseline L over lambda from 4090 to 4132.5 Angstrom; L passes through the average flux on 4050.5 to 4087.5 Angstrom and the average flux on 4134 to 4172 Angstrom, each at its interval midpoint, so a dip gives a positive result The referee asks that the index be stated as 1.5 Angstrom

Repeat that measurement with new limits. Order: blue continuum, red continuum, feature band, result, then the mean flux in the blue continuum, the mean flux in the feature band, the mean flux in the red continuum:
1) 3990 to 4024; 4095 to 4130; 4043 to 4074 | 0.0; 189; 186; 184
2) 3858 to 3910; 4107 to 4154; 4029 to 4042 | -0.7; 152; 189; 196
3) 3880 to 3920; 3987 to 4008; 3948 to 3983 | 8.8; 153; 130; 184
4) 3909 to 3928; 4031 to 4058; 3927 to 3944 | 8.8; 155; 77.3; 188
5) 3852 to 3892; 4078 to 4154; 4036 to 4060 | -1.4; 153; 190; 190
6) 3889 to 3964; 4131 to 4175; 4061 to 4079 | -1.1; 135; 184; 196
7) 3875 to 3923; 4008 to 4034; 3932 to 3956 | 7.4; 153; 116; 192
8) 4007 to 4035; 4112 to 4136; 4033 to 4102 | 2.5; 192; 186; 195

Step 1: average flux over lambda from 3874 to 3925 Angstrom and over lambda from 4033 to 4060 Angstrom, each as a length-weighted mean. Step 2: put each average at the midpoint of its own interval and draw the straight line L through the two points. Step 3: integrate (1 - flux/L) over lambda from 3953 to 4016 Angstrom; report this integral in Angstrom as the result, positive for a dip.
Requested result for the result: 6.34 Angstrom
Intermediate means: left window 153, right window 189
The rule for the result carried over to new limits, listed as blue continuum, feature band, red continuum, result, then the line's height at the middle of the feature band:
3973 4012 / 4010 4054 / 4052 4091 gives -1.9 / 183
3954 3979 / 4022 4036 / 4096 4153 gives -4.3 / 145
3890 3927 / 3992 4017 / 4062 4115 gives -2.6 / 171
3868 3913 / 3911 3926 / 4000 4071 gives 0.1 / 159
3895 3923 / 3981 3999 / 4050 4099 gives -0.8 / 174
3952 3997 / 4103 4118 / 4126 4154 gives -0.3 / 187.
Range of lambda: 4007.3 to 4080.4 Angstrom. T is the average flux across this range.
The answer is 189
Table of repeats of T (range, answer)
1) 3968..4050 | 176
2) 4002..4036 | 190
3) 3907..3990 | 131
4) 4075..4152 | 190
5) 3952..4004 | 150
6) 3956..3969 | 109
